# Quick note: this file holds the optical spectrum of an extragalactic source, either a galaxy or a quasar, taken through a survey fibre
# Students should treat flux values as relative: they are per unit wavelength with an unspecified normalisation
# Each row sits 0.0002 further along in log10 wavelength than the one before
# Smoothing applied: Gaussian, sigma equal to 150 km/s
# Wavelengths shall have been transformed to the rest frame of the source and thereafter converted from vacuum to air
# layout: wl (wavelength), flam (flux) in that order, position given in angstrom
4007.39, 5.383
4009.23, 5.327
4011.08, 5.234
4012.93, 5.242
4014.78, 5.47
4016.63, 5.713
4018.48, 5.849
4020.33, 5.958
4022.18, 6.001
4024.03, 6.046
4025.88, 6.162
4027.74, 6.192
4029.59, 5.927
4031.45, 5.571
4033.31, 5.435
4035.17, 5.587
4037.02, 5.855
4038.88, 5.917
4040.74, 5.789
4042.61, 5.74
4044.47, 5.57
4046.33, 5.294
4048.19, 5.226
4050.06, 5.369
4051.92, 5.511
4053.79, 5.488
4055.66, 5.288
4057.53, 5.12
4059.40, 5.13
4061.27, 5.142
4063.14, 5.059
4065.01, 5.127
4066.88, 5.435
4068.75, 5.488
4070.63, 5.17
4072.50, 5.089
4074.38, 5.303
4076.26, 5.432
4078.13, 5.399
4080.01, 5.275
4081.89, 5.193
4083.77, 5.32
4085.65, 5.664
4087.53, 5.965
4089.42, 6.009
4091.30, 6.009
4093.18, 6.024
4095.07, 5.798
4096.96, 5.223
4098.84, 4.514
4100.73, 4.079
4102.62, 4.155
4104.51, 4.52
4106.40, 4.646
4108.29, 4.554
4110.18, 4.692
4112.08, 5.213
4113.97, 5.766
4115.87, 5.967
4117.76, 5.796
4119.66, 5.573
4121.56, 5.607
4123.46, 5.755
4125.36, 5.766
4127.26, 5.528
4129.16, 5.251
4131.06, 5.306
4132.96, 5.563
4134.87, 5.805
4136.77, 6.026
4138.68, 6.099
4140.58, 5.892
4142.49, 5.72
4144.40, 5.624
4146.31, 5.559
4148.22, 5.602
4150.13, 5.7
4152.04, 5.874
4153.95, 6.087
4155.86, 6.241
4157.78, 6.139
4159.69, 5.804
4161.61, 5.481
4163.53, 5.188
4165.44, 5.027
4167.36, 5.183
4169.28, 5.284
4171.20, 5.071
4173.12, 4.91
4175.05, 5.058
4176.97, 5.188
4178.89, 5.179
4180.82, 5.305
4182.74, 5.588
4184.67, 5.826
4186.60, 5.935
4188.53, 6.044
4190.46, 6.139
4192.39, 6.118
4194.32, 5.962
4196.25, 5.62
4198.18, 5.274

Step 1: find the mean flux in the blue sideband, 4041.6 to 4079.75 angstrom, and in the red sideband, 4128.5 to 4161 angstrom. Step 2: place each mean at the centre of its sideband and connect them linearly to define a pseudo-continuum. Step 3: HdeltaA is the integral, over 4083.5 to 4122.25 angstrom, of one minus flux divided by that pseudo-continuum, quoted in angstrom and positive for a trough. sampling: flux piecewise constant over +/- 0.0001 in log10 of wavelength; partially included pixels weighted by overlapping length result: 1.8 angstrom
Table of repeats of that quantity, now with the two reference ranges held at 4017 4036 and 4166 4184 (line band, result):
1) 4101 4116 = 1.78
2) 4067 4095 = 0.46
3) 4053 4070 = 1.38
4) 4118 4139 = -0.94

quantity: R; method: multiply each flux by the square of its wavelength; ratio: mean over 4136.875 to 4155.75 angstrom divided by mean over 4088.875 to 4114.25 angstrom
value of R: 1.18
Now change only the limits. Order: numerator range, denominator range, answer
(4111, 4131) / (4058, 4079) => 1.09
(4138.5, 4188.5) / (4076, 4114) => 1.11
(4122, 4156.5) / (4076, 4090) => 1.07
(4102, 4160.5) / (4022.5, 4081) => 1.05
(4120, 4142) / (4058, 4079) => 1.12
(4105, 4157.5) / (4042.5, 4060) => 1.09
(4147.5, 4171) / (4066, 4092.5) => 1.06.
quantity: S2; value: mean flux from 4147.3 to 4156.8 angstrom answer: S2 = 5.91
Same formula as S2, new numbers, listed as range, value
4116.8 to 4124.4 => 5.68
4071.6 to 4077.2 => 5.28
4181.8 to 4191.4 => 5.9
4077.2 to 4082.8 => 5.29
